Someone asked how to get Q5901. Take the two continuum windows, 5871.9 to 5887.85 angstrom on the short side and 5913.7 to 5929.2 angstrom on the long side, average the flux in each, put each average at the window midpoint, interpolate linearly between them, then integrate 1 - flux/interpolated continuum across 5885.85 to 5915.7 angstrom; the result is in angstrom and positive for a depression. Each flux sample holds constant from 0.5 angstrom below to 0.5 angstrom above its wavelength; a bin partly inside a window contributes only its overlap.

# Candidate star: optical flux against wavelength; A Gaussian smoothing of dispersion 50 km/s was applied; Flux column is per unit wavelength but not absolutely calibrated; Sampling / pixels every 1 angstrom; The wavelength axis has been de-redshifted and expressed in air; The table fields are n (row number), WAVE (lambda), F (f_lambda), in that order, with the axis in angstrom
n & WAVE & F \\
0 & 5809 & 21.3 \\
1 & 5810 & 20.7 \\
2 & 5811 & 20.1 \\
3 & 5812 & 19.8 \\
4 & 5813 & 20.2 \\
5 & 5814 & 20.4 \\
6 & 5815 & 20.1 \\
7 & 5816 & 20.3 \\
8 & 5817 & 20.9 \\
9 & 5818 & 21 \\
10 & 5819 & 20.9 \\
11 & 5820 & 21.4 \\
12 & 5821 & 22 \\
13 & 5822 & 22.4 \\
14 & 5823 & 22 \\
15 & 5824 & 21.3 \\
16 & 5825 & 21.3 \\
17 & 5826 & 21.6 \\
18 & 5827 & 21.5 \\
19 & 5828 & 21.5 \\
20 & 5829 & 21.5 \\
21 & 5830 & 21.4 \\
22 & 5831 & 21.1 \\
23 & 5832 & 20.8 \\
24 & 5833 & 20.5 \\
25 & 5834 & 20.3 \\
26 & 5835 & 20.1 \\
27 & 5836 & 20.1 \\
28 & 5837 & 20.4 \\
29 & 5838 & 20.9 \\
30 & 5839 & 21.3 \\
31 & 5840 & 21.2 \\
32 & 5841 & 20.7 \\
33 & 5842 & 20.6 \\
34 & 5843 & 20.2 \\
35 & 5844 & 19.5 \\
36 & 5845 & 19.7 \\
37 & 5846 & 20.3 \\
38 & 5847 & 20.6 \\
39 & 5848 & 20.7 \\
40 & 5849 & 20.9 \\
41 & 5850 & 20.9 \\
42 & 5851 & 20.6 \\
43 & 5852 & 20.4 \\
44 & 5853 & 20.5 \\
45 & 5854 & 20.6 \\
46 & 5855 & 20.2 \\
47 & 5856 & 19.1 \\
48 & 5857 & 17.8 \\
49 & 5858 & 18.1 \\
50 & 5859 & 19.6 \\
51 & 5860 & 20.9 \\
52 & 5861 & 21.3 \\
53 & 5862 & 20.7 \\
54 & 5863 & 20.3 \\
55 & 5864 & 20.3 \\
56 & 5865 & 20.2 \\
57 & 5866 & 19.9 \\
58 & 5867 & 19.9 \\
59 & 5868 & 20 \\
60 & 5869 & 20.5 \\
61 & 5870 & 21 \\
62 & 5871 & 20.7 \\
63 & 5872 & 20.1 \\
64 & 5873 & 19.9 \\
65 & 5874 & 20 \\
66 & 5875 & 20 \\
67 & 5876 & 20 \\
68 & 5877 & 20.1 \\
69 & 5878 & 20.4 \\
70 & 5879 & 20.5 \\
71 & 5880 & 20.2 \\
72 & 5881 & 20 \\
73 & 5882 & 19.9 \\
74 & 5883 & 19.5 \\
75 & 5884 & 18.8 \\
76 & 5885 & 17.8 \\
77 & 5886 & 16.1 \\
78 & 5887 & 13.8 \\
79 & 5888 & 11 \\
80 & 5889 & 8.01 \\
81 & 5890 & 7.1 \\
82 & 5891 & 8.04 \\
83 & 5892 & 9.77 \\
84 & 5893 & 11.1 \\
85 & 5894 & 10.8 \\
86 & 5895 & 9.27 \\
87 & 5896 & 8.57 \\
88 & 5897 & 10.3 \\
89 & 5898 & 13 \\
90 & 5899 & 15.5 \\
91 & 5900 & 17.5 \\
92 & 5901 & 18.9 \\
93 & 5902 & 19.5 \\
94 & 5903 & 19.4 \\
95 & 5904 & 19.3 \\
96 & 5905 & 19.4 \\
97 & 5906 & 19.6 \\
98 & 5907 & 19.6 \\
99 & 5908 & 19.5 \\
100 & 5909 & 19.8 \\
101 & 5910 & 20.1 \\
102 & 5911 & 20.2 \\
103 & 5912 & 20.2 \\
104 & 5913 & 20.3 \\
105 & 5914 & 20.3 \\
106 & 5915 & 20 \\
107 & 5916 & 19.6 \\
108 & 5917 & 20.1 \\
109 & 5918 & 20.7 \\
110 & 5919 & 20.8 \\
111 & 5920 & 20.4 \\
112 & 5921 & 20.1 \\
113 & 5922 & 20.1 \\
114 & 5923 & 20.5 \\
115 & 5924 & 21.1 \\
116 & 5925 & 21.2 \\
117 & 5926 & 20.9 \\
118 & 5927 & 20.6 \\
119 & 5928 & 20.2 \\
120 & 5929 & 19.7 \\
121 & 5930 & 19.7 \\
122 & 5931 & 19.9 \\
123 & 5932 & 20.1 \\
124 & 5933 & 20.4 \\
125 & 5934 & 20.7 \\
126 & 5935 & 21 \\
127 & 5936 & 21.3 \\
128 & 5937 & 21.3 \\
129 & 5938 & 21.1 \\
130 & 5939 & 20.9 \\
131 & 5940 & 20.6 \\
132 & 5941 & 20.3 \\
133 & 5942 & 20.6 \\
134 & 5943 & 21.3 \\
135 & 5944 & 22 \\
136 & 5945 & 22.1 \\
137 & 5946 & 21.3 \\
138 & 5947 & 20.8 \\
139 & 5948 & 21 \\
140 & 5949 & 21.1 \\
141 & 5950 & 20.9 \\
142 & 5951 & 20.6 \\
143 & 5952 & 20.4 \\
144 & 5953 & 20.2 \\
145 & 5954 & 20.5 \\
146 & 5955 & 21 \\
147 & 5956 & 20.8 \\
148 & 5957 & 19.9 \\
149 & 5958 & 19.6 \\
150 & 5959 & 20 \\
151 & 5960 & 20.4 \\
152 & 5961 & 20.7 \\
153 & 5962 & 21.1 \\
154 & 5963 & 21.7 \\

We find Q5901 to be 6.37 angstrom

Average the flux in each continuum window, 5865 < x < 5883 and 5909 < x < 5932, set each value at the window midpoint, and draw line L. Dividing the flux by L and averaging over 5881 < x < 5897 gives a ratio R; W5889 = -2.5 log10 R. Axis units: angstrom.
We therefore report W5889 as 0.50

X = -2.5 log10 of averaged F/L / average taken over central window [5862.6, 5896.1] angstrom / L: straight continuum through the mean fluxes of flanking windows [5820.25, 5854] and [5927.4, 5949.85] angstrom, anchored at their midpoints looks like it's 0.224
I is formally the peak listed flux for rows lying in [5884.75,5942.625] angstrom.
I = 21.3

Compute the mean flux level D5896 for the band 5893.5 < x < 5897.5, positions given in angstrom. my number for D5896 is 9.73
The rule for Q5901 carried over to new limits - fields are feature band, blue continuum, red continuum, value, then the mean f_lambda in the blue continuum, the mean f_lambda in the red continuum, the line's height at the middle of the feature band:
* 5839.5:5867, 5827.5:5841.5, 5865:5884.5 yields 0.4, 20.8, 20.1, 20.5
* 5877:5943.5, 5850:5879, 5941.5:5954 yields 7.9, 20.1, 21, 20.6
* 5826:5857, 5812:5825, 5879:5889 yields -1.4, 21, 17.1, 19.7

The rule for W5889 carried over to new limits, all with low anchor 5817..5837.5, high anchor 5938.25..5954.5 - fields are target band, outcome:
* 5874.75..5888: 0.13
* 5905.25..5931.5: 0.04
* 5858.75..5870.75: 0.04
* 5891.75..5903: 0.48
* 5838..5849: 0.03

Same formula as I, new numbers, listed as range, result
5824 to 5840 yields 21.6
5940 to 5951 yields 22.1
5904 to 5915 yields 20.3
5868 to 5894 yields 21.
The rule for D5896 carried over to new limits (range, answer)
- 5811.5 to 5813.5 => 20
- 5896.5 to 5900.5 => 14.1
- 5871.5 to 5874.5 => 20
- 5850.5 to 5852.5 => 20.5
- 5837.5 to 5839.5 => 21.1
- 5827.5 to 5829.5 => 21.5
